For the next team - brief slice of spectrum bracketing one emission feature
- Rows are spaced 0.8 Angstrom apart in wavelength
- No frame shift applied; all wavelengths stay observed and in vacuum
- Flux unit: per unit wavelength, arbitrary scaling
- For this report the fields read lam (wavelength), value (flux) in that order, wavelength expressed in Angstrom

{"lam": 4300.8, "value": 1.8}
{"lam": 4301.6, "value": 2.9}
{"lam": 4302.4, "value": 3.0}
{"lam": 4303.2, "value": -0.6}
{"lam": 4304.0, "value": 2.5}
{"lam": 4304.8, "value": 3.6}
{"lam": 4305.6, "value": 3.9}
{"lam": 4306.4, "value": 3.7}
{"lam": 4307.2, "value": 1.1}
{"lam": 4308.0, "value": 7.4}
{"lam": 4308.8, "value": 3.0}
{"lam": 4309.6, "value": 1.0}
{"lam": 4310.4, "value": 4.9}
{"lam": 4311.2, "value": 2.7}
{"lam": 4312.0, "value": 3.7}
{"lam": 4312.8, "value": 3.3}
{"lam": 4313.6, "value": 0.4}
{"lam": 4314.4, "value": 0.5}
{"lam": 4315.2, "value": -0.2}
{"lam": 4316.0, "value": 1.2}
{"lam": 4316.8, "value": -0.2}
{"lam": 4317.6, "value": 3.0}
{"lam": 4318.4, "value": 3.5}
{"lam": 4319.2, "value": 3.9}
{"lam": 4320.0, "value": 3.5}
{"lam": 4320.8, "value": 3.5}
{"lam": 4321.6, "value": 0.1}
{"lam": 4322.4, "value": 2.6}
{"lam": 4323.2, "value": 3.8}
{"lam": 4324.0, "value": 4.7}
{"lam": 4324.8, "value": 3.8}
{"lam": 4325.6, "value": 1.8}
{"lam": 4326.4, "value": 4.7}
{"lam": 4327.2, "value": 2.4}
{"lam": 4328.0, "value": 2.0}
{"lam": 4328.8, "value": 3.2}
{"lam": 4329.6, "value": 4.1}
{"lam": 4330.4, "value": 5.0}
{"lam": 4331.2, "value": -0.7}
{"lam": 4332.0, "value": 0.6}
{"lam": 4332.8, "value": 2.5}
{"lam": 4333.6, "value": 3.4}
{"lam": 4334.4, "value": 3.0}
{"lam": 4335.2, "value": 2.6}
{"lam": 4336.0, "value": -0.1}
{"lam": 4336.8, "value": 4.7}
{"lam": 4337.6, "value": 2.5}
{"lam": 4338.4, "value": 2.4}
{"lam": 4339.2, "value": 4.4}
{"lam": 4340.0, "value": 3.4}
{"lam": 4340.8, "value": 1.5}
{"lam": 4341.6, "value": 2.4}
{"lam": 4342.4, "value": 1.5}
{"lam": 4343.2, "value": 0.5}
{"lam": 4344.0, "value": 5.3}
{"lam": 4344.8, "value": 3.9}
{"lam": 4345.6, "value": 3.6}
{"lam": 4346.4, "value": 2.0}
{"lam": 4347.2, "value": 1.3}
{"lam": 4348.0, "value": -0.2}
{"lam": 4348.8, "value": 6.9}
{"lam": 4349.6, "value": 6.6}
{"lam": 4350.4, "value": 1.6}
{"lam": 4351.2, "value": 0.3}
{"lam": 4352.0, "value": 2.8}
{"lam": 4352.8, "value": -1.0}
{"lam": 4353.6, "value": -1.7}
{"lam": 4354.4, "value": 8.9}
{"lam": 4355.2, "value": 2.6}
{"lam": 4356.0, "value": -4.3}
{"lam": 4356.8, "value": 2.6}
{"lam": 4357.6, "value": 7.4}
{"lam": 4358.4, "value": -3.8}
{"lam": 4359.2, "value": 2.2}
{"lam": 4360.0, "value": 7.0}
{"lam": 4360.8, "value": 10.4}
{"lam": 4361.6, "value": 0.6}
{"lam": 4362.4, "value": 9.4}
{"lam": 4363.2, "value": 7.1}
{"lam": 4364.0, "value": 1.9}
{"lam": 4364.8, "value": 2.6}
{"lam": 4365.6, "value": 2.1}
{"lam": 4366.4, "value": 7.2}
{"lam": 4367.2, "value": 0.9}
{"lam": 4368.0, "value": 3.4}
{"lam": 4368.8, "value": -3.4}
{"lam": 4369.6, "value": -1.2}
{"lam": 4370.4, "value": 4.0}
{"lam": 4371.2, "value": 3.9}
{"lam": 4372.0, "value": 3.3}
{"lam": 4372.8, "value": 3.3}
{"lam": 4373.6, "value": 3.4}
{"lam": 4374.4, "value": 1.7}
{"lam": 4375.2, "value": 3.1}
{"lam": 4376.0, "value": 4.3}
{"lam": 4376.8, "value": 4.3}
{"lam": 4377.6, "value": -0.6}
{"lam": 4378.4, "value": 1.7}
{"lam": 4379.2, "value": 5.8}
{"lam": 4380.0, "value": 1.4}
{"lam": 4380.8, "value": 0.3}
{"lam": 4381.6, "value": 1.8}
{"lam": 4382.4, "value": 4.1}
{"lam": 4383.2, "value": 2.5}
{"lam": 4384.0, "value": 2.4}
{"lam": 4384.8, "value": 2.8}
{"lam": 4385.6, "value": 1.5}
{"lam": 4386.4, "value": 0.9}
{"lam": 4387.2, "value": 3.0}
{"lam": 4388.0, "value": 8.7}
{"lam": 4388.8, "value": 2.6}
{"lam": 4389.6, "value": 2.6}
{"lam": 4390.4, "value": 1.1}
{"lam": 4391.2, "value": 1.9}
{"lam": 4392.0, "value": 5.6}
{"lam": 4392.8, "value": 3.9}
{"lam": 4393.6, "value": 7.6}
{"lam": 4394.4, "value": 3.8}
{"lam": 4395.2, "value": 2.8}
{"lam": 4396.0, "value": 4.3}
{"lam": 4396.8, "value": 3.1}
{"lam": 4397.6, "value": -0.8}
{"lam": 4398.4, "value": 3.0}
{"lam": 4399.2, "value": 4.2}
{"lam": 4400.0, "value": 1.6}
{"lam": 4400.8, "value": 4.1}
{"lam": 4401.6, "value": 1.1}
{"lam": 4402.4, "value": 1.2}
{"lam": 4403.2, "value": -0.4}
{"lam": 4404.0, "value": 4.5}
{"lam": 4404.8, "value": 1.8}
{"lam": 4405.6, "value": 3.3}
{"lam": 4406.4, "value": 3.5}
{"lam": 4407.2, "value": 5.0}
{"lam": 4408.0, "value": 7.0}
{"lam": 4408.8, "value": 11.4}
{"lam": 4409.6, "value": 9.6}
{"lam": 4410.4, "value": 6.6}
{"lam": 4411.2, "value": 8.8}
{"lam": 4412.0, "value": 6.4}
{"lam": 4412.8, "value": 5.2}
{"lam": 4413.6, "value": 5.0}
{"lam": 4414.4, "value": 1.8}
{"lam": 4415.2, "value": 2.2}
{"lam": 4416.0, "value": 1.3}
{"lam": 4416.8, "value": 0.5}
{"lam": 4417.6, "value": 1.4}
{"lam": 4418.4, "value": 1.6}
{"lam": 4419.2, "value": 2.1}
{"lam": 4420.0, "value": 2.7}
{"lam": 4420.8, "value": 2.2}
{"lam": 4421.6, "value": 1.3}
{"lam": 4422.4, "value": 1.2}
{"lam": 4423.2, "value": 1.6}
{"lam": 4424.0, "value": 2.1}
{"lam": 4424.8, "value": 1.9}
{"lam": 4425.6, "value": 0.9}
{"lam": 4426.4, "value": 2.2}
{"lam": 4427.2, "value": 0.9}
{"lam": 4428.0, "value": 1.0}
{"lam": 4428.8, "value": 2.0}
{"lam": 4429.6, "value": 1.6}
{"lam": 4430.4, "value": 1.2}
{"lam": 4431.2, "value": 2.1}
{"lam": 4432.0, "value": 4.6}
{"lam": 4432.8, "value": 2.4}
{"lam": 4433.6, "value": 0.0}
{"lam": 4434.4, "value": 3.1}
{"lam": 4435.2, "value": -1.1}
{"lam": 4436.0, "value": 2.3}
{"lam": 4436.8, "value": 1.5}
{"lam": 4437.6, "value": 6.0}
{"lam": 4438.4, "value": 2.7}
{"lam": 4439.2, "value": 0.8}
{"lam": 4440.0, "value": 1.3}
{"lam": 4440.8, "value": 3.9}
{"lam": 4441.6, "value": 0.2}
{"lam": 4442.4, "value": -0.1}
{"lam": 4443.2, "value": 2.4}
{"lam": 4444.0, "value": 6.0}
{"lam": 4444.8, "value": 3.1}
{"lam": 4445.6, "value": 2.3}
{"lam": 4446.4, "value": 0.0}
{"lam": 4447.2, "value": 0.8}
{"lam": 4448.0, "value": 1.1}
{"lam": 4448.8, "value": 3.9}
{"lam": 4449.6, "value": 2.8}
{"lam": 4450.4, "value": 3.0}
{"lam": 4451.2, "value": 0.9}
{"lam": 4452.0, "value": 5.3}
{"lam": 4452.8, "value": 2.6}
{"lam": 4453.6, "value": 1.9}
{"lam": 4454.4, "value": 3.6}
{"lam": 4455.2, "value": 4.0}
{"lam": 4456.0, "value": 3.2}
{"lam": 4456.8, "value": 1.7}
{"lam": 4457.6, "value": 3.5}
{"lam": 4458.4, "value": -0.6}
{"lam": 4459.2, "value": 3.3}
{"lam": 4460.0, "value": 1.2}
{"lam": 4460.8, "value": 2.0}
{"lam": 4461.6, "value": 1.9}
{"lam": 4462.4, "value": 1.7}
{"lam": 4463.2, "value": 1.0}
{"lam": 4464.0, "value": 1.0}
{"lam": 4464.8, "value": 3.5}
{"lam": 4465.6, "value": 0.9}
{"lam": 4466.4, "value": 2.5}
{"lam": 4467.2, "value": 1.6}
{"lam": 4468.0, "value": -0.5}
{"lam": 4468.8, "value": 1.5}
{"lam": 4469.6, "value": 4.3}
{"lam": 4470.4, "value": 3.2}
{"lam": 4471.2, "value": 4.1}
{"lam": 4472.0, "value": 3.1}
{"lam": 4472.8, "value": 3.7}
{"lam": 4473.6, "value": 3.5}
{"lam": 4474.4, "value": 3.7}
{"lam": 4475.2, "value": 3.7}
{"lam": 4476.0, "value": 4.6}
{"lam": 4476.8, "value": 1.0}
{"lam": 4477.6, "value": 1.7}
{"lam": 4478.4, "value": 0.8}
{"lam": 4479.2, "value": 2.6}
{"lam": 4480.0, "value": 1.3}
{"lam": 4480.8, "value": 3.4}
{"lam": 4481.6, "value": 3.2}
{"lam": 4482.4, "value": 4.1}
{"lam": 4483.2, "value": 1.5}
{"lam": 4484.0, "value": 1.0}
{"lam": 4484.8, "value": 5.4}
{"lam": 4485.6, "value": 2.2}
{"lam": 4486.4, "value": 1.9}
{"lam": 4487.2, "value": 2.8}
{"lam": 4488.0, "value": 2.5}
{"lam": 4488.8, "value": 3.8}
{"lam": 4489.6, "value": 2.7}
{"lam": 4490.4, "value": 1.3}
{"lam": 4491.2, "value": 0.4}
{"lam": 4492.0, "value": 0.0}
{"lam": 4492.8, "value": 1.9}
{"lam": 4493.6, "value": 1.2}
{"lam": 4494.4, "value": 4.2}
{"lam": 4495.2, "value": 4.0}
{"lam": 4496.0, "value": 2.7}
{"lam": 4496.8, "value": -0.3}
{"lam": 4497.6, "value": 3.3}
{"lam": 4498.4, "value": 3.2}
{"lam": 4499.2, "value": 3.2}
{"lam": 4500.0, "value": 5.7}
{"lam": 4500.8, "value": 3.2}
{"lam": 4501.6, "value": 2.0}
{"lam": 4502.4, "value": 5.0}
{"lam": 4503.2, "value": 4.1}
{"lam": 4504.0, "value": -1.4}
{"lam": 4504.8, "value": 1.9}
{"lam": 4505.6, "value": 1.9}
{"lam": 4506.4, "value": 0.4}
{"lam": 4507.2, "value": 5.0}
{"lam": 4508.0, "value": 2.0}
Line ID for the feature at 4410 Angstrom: [O II]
